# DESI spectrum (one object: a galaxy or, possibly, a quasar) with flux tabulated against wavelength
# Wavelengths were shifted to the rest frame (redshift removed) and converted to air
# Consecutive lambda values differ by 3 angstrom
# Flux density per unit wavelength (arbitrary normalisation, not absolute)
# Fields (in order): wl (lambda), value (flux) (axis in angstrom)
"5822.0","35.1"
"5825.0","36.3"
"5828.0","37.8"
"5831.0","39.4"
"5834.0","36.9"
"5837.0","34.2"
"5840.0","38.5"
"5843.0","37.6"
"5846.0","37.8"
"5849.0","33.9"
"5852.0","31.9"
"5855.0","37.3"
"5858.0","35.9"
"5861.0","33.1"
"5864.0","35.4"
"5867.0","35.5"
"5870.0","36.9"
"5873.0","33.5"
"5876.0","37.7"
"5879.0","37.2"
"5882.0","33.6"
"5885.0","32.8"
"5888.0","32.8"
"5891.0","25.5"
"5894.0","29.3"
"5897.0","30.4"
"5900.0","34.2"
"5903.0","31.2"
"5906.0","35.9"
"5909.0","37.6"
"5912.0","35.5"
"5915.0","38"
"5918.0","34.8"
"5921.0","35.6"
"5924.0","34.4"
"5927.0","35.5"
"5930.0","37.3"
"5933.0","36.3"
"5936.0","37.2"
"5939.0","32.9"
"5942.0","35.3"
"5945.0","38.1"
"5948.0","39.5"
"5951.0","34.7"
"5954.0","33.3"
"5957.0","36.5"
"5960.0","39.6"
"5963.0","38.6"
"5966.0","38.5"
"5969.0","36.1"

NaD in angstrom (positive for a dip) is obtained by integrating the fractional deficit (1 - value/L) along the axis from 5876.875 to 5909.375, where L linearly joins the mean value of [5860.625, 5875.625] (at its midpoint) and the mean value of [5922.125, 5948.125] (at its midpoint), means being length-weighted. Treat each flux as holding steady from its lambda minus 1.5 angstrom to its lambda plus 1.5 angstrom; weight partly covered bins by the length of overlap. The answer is 2.6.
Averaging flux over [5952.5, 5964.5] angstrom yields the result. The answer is 37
